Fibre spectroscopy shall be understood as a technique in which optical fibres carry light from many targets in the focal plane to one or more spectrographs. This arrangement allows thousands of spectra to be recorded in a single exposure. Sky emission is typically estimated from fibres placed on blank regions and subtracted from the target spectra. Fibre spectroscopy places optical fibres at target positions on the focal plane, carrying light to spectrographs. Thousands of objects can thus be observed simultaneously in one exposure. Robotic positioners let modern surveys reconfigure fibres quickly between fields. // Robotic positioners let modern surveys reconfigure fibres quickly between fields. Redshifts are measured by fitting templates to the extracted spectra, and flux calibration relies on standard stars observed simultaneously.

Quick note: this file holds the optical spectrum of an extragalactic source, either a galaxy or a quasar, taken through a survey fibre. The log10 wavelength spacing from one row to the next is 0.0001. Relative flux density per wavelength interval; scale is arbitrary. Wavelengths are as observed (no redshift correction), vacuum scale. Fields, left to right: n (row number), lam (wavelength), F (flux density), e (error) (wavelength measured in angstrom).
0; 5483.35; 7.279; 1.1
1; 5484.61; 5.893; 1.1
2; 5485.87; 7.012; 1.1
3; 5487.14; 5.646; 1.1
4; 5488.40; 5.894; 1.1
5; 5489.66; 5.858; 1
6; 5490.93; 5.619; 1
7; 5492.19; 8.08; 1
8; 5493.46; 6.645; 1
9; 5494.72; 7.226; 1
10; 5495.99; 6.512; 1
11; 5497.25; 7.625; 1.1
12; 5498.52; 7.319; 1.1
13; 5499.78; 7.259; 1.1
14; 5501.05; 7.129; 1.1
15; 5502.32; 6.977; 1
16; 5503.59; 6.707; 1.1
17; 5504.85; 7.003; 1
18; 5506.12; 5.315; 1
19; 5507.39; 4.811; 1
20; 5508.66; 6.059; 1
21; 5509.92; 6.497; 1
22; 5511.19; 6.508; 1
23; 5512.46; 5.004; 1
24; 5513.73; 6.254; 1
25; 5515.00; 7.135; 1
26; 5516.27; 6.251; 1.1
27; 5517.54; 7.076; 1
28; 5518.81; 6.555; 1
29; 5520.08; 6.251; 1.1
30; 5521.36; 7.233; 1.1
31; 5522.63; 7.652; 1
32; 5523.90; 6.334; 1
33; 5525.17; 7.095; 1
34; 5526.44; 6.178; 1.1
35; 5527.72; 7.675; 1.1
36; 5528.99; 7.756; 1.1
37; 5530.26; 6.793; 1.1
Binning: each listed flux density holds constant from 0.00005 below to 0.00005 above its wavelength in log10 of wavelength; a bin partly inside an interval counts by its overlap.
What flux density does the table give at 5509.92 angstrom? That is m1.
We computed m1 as 6.497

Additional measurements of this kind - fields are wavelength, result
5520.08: 6.251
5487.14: 5.646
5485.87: 7.012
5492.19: 8.08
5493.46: 6.645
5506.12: 5.315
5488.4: 5.894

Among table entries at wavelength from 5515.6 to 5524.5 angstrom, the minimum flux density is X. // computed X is 6.251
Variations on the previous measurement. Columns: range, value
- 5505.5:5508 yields 4.811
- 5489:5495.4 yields 5.619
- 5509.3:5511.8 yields 6.497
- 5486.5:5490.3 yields 5.646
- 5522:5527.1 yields 6.178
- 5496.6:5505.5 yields 6.707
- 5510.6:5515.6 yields 5.004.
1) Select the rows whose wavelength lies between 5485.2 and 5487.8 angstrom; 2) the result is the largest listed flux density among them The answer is 7.012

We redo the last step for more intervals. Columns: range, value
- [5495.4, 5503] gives 7.625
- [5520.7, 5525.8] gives 7.652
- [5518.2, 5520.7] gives 6.555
